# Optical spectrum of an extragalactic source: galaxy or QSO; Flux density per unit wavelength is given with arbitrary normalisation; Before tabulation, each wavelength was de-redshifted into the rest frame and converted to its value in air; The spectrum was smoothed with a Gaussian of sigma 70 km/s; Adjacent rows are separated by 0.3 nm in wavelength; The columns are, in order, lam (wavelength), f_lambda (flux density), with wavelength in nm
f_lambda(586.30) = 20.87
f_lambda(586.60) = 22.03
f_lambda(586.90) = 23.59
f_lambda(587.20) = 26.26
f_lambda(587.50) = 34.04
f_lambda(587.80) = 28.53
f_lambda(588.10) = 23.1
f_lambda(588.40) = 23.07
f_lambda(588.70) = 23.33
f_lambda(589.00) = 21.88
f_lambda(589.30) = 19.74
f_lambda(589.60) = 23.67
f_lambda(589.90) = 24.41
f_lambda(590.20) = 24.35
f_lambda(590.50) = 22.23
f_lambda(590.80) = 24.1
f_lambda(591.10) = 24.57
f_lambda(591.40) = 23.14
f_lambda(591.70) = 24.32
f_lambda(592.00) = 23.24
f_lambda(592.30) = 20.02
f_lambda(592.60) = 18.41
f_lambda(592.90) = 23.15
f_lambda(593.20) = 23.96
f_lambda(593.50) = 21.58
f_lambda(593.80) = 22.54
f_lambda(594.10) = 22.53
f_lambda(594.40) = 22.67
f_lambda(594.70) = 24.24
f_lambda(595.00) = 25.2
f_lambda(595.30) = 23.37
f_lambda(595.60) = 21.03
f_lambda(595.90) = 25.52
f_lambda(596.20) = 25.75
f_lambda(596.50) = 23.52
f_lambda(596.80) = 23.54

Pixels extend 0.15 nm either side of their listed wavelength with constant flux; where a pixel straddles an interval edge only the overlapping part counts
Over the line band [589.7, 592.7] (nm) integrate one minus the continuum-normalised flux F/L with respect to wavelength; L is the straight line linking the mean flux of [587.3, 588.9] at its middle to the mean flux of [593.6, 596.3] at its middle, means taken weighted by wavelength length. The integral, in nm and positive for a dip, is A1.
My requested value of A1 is 0.251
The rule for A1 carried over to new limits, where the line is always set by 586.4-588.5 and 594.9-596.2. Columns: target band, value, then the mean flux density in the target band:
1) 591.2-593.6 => 0.23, 22.3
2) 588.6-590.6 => 0.20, 22.8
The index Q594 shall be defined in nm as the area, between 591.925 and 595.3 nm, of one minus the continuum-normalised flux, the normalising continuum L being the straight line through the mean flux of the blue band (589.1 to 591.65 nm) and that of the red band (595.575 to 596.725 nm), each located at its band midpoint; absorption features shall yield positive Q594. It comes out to 0.19 nm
